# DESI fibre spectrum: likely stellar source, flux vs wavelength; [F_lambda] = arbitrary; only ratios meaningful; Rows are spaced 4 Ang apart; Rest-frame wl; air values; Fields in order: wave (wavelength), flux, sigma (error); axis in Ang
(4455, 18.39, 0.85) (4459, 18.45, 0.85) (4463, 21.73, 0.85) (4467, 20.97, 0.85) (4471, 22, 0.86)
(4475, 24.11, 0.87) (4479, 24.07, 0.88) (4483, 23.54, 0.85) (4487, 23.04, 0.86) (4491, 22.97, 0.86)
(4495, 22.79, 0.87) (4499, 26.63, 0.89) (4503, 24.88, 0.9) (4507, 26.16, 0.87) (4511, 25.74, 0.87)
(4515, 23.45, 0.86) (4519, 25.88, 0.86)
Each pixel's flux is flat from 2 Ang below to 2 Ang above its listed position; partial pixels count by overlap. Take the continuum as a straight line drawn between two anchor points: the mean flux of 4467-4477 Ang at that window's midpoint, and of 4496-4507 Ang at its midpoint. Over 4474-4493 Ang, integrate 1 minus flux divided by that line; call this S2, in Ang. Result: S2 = 0.2 Ang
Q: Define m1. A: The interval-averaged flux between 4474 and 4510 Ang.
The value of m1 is 24.3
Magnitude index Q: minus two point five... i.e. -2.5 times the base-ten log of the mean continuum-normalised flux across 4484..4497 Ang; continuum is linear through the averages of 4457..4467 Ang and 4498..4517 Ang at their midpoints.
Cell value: 0.020 mag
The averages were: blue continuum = 20.3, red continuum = 25.3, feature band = 23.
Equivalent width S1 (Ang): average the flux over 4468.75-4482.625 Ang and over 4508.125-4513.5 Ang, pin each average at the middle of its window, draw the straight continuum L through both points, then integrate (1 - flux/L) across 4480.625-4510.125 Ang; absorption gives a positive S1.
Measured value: 0.3 Ang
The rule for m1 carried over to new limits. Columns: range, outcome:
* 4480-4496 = 23.2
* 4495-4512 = 25.5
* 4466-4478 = 22.6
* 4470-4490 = 23.4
